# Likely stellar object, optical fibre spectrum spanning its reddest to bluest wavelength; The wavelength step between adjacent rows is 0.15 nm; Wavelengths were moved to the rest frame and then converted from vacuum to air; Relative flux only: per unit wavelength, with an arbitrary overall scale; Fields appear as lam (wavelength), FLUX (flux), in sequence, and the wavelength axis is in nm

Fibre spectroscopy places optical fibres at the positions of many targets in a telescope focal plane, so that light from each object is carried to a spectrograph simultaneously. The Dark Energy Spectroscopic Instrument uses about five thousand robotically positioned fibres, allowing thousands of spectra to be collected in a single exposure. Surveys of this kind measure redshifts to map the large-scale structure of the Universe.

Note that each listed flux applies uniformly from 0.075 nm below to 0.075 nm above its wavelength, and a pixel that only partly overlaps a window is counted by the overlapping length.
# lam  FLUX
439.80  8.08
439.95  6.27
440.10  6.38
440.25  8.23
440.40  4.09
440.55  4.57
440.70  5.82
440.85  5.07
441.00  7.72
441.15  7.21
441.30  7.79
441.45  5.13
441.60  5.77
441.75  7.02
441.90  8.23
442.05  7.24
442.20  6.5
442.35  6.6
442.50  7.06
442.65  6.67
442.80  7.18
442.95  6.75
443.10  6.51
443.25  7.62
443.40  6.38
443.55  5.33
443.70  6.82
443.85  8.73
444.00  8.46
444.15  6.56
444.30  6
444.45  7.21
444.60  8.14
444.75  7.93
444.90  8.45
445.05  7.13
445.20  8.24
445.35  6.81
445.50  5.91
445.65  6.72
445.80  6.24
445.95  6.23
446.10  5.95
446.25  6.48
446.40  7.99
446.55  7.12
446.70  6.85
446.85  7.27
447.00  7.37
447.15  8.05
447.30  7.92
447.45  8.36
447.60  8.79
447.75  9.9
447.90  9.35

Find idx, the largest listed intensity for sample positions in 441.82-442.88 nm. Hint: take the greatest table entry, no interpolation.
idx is 8.23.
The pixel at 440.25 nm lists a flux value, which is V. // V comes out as 8.23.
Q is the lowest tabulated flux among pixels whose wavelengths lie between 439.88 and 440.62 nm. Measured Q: 4.09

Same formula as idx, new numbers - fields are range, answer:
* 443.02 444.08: 8.73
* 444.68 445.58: 8.45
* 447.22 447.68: 8.79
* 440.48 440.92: 5.82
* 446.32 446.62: 7.99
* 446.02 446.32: 6.48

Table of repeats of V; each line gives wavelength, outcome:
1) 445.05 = 7.13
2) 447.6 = 8.79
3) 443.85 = 8.73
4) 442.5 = 7.06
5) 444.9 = 8.45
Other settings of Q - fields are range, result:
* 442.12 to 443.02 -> 6.5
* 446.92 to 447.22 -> 7.37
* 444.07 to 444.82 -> 6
